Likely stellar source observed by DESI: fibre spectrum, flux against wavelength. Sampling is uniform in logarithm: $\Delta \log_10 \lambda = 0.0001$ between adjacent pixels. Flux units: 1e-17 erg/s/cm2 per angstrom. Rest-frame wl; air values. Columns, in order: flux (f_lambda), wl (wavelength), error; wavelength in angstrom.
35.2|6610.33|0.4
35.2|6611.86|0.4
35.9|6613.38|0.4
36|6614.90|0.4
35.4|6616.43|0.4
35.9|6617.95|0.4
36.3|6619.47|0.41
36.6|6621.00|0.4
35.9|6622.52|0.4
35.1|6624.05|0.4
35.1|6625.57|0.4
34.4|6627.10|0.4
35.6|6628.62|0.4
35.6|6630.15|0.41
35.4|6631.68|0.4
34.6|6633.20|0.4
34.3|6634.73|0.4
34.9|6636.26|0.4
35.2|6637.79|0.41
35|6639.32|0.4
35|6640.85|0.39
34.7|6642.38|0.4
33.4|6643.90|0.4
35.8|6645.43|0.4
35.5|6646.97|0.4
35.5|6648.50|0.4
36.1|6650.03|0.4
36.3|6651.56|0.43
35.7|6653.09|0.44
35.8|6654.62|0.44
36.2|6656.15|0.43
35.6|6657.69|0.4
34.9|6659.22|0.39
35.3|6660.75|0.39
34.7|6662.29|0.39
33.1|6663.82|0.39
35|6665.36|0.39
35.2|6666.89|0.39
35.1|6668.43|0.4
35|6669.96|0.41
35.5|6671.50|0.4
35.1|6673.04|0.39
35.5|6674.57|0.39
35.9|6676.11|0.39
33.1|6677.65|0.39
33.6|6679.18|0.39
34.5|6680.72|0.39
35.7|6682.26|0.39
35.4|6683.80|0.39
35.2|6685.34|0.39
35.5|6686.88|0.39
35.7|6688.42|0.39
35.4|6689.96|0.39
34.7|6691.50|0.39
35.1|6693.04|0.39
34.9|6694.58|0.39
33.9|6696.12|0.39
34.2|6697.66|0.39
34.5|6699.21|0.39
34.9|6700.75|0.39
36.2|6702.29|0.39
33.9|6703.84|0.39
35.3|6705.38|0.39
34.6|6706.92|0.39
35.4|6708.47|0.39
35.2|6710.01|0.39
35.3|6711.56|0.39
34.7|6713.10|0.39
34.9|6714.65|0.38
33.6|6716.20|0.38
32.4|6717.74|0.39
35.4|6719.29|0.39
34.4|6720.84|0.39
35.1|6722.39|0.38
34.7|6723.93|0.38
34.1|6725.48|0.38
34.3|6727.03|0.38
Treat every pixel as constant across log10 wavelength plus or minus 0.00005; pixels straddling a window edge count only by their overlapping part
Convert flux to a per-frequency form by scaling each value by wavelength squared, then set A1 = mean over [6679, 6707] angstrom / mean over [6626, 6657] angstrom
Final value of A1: 1.01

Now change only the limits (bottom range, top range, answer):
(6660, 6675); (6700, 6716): 1.01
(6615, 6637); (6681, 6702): 1.01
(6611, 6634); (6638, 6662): 1.00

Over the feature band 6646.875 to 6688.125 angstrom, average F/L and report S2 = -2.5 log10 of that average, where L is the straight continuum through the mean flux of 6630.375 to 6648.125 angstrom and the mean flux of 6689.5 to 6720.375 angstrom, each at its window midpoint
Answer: -0.01 mag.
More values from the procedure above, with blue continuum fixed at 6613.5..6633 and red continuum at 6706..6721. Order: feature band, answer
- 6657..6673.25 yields 0.01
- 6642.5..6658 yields -0.01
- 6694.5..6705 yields 0.00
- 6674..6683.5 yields 0.01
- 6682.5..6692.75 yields -0.01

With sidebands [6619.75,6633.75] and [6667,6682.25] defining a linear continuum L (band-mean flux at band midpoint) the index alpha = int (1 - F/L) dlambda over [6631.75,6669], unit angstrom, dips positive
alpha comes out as 0.0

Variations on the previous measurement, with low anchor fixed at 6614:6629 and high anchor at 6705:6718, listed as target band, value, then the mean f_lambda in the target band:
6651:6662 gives -0.1 angstrom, 35.6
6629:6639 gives 0.1 angstrom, 35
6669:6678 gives 0.0 angstrom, 35.1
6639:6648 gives 0.1 angstrom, 34.9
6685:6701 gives 0.0 angstrom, 34.9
